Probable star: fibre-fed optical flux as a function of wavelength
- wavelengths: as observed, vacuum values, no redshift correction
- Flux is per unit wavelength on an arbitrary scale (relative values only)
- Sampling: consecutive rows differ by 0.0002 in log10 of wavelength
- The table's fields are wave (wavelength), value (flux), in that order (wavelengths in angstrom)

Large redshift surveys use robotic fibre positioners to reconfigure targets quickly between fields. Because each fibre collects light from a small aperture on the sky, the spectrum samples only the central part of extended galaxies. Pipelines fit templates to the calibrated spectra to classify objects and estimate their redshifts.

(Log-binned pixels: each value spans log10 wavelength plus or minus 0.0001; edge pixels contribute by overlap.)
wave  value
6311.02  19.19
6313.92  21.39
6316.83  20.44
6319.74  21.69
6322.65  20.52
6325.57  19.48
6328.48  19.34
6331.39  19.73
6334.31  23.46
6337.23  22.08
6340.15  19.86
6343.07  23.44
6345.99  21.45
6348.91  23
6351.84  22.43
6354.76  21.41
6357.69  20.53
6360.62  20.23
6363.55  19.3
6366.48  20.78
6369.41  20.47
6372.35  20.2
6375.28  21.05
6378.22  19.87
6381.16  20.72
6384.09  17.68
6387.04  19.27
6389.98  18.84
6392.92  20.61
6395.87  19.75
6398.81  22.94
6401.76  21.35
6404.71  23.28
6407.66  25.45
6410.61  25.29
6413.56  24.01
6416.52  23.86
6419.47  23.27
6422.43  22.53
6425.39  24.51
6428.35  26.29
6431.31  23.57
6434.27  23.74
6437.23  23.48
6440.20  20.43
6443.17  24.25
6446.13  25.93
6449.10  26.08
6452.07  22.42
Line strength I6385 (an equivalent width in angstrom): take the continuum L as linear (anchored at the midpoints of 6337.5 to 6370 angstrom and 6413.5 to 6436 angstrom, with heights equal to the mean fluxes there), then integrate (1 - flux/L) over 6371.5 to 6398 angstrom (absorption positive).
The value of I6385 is 3.0 angstrom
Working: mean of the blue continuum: 21.2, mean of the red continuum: 24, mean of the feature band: 19.9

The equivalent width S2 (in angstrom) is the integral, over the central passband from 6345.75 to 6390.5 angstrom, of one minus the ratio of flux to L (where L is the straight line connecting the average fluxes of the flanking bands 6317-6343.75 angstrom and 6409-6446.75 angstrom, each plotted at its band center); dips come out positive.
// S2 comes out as 3.28 angstrom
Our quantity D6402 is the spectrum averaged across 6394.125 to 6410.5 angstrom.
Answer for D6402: 22.7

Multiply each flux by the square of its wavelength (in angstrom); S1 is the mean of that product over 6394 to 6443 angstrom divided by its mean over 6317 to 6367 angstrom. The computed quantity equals 1.13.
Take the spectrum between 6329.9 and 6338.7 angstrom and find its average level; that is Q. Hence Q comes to 21.7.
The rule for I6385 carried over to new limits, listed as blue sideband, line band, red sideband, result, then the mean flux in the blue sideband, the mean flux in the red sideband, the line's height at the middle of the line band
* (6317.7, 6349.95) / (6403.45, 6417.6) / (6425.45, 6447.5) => -0.7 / 21.2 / 24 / 23.3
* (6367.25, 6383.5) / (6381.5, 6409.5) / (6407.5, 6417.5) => 2.0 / 20.3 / 24.6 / 22.6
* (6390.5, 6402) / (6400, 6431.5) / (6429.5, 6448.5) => -2.5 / 21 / 23.7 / 22.2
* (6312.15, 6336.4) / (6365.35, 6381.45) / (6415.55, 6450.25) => 1.3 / 20.8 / 24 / 22.2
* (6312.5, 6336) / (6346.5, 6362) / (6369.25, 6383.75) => -0.8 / 20.8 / 20.2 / 20.5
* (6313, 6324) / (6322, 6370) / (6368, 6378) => -0.7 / 21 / 20.5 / 20.7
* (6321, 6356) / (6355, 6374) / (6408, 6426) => 1.6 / 21.4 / 24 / 22.2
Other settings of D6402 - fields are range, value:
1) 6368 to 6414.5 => 21.3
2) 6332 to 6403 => 20.8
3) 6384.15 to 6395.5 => 19.3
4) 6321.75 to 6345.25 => 21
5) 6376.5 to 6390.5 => 19.3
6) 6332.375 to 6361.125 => 21.8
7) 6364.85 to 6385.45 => 20.1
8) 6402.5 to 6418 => 24.2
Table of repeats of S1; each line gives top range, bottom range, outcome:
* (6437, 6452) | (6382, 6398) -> 1.25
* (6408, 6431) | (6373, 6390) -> 1.25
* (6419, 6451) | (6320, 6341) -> 1.20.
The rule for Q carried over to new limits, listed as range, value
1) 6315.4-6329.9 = 20.3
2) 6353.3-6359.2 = 21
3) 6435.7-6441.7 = 22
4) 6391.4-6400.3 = 21.1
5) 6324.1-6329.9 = 19.4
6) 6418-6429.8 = 24.1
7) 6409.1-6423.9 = 23.8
